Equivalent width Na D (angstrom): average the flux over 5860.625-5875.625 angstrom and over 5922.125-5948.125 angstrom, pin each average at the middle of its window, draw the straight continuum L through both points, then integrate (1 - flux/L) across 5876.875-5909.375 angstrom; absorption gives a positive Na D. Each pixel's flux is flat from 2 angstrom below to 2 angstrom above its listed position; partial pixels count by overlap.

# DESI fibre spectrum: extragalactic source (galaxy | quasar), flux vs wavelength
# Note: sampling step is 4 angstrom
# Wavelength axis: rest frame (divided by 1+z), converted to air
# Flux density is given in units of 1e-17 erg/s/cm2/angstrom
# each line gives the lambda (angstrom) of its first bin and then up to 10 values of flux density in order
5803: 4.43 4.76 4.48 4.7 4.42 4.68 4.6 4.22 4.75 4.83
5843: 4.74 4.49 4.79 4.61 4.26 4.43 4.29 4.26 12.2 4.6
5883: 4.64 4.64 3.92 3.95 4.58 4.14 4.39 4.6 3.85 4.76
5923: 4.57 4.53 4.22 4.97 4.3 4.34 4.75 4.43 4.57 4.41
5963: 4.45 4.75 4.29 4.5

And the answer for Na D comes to 5.4 angstrom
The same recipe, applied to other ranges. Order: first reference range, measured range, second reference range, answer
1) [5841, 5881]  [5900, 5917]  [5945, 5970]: 2.25 angstrom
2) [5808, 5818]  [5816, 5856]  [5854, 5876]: 2.75 angstrom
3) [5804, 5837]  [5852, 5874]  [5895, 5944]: -1.17 angstrom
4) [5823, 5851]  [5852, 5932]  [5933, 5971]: -3.41 angstrom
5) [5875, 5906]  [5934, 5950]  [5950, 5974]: 0.12 angstrom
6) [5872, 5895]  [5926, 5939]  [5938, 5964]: 0.76 angstrom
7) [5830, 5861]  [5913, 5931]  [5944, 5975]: 0.54 angstrom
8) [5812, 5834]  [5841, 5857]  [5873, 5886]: 2.79 angstrom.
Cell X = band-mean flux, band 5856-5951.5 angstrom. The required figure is 4.74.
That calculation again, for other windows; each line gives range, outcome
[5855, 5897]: 5.09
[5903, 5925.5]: 4.41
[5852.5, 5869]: 4.41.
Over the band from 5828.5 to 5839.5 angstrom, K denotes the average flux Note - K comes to 4.57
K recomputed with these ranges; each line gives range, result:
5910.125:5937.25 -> 4.49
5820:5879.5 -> 5.05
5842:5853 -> 4.67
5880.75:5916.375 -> 4.31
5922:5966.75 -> 4.51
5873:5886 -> 6.95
